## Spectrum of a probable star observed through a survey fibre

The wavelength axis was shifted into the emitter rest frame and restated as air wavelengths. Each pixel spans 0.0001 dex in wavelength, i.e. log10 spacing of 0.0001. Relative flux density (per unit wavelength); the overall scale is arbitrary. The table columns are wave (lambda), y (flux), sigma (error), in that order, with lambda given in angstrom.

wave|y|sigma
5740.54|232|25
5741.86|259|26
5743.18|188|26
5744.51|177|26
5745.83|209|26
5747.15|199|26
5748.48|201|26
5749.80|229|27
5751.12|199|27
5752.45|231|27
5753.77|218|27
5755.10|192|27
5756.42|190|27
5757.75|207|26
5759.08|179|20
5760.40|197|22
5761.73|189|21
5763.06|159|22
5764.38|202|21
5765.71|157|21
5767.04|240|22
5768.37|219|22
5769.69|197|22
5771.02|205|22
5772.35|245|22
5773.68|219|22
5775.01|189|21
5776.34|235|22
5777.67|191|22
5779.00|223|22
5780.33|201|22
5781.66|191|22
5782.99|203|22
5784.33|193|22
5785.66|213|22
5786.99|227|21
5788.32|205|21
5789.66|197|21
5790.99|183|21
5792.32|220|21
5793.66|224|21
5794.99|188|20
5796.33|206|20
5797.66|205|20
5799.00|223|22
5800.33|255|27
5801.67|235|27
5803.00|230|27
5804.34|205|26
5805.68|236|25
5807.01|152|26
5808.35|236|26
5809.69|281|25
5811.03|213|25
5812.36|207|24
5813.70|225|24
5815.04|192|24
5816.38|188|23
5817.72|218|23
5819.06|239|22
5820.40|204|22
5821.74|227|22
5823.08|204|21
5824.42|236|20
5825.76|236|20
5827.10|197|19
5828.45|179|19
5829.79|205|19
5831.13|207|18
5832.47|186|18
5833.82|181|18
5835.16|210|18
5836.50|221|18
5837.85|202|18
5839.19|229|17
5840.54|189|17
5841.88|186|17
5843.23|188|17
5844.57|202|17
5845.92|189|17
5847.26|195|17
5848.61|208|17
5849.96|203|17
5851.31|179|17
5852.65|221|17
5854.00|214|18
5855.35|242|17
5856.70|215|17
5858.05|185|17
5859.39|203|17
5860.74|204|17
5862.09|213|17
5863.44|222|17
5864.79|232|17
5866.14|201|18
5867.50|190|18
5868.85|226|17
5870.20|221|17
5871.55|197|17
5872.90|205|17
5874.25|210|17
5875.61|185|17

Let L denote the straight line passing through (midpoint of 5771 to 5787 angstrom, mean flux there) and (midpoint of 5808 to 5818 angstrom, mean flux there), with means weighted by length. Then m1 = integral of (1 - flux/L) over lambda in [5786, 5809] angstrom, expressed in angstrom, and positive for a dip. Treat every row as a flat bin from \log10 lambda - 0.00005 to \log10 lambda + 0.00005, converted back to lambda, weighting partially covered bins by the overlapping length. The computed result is 0.2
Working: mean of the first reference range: 210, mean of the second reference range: 220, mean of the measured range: 213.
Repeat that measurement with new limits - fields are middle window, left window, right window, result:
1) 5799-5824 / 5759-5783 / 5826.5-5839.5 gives -2.2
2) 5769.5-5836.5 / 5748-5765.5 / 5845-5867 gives -2.9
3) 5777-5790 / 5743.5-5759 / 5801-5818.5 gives 0.4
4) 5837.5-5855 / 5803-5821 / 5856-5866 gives 0.9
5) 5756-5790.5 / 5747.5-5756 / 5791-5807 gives 1.7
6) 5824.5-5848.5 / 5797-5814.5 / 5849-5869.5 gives 1.6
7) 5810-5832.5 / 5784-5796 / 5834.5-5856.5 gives -0.7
